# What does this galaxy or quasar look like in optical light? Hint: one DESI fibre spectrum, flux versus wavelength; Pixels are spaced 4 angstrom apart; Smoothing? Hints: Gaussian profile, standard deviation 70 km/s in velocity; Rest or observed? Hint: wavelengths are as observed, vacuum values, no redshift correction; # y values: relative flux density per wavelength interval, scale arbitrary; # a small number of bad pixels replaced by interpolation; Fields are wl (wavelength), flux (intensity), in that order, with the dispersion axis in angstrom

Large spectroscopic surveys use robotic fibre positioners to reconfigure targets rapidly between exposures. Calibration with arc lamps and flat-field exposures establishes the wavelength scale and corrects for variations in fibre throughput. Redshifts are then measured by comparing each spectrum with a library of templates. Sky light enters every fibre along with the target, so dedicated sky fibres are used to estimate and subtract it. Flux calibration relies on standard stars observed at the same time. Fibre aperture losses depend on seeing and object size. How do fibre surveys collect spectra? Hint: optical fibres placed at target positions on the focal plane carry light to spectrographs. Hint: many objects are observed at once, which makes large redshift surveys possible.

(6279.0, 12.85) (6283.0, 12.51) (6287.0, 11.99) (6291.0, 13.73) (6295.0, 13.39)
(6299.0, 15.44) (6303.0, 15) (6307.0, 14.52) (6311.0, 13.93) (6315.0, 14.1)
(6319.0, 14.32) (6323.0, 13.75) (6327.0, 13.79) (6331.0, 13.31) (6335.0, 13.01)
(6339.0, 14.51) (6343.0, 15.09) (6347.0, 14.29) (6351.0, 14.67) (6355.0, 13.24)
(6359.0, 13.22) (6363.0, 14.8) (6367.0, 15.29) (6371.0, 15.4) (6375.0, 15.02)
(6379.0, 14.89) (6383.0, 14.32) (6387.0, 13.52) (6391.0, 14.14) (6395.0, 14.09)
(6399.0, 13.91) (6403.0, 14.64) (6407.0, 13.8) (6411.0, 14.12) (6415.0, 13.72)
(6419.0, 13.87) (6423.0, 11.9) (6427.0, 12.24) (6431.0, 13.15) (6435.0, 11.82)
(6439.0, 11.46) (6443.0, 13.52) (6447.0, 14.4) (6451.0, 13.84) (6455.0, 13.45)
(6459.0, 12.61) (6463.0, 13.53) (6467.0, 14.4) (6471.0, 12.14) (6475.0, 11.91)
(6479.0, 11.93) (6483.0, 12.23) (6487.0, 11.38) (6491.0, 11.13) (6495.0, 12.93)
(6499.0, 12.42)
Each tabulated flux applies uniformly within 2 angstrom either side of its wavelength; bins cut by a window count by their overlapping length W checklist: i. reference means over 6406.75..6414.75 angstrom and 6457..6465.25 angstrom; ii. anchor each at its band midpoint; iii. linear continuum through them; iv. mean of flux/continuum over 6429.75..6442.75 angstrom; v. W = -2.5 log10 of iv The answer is 0.11 mag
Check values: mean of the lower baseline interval 13.9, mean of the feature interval 12.3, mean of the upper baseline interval 13.1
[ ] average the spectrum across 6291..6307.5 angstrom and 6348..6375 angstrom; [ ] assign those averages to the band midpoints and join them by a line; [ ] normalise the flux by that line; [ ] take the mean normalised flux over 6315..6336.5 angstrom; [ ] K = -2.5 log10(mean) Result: 0.06 mag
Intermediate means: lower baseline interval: 14.5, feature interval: 13.7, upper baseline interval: 14.5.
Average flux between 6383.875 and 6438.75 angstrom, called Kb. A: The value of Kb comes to 13.4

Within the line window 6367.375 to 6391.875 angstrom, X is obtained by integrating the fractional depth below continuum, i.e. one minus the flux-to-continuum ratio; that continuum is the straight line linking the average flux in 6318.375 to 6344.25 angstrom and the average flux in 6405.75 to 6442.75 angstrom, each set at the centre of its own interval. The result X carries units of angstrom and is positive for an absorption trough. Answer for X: -2.23 angstrom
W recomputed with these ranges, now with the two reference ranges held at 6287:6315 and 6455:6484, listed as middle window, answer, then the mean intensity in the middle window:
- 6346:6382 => -0.070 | 14.5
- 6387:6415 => -0.058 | 14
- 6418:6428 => 0.046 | 12.6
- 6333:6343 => -0.015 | 14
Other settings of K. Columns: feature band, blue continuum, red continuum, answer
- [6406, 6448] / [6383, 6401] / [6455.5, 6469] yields 0.056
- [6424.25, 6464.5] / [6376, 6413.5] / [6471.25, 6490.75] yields -0.014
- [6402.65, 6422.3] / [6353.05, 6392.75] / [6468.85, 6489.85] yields -0.030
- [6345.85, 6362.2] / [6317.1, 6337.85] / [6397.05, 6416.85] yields -0.009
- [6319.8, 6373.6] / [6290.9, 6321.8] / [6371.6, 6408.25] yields 0.009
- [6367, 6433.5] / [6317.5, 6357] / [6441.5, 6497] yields -0.041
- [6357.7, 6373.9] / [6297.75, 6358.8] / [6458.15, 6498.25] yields -0.080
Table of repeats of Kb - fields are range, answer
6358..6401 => 14.4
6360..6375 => 15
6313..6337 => 13.7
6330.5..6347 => 14.1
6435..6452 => 13.1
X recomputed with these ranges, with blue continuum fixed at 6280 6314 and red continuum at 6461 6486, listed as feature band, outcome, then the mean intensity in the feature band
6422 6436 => 0.64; 12.3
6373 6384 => -1.26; 14.8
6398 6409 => -0.87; 14.1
